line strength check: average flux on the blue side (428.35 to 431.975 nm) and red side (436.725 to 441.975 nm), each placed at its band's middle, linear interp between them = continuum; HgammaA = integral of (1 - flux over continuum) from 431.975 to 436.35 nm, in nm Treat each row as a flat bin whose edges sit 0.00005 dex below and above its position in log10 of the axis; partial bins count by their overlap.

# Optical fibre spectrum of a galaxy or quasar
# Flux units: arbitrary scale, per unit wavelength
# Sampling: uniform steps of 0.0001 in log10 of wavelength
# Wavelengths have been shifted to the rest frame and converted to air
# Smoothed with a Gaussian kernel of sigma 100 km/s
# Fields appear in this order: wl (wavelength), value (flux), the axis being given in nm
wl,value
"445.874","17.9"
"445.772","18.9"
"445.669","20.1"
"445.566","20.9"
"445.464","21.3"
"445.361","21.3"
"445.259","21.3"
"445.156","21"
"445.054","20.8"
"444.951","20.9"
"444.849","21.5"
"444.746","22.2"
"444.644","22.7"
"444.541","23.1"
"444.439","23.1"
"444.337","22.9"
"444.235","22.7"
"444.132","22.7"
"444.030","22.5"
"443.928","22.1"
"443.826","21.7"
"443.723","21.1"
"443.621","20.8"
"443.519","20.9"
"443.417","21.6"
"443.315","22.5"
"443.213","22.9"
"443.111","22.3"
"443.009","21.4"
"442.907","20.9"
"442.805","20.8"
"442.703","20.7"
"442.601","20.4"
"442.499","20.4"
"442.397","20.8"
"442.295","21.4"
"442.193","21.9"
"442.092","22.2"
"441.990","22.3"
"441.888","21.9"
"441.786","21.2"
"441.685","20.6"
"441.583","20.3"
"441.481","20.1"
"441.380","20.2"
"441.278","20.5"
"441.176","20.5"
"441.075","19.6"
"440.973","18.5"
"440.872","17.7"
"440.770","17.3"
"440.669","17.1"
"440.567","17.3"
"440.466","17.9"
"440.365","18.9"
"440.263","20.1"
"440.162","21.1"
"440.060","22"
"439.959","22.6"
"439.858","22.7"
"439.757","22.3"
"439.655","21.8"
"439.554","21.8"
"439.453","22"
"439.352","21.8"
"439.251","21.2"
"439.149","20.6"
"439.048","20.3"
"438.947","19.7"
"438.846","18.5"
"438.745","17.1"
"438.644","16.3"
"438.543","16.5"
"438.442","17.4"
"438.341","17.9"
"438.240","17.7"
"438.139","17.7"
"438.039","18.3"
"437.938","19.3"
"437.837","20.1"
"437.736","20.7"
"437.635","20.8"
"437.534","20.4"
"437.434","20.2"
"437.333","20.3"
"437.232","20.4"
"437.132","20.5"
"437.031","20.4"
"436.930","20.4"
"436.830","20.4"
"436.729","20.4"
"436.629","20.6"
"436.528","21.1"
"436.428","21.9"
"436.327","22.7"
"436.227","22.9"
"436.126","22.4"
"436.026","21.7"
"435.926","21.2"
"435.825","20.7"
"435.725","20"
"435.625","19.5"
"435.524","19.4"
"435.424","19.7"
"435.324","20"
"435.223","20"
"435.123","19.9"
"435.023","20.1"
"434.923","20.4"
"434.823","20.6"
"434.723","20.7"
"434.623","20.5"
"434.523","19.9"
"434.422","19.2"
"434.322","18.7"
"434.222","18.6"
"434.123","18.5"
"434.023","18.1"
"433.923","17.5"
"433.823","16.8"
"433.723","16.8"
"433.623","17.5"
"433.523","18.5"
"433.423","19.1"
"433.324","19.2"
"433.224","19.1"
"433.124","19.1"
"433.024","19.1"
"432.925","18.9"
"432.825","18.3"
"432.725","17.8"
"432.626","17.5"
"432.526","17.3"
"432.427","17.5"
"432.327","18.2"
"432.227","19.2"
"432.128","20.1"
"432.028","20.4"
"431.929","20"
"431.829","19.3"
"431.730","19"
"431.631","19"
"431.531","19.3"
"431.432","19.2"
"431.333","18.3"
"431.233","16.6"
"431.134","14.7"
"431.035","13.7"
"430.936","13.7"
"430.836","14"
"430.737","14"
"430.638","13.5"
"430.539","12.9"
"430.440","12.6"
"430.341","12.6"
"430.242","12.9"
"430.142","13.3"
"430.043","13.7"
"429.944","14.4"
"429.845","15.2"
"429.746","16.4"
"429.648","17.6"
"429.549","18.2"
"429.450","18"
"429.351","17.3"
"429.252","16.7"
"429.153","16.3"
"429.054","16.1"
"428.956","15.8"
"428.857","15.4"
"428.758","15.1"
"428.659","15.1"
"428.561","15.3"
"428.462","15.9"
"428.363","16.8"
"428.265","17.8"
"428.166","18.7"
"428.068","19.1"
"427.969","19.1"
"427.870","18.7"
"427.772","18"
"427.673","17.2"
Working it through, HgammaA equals -0.44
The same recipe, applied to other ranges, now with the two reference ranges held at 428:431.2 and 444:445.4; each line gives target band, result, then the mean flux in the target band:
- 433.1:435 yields -0.166 nm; 18.9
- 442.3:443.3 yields -0.001 nm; 21.2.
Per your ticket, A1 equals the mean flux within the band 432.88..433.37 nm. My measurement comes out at 19.1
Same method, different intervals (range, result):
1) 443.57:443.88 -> 21.2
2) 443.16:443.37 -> 22.7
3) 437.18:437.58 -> 20.4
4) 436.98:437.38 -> 20.4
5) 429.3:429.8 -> 17.5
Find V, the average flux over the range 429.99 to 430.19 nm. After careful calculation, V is 13.5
